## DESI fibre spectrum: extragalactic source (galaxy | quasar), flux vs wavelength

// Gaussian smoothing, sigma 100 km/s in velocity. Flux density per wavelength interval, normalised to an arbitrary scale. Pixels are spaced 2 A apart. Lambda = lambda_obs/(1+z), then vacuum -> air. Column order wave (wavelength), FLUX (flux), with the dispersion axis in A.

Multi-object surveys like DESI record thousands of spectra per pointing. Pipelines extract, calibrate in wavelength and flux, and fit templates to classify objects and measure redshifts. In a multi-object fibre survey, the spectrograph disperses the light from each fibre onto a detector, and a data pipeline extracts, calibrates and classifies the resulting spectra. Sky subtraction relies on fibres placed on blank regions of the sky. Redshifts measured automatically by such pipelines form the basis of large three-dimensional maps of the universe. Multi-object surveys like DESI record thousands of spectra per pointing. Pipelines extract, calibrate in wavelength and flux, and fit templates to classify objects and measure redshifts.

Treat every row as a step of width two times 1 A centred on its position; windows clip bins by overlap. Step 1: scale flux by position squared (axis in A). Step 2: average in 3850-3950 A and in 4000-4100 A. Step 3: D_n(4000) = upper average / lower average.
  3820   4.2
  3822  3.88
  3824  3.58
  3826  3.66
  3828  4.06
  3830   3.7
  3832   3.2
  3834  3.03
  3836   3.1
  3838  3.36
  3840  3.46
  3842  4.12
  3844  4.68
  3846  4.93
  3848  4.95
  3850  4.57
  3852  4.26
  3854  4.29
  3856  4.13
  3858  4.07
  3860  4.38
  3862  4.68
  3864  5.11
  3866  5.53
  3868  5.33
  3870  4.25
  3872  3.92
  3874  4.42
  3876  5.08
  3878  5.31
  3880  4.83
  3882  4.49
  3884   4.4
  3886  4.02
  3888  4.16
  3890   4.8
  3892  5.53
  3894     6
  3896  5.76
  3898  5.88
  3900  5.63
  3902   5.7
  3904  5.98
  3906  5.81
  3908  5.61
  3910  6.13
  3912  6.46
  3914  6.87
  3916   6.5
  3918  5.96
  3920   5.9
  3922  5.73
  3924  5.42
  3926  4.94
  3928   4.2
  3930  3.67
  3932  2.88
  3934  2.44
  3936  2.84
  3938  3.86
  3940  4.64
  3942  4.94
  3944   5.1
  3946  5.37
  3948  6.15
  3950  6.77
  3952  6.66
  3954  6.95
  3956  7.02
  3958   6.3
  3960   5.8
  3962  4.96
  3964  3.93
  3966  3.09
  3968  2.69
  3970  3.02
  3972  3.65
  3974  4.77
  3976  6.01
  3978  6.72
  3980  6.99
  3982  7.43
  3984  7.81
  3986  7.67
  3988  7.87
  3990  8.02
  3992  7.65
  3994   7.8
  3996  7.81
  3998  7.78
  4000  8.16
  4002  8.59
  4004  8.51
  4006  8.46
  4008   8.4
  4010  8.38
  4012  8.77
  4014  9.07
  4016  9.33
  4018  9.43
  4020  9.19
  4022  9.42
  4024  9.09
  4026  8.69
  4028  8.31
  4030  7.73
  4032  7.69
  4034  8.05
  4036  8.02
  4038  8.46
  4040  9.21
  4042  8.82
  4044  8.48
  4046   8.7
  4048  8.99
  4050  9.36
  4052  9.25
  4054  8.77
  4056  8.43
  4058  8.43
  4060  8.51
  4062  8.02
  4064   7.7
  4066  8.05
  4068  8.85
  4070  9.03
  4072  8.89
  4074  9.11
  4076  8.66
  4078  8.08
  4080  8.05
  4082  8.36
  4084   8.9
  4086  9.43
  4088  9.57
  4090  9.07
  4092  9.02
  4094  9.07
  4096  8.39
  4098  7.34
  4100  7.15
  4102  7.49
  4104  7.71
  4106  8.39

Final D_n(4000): 1.87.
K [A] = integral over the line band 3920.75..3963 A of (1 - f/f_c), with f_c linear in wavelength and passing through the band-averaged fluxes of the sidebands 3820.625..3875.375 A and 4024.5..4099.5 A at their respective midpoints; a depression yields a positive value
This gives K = 7.2 A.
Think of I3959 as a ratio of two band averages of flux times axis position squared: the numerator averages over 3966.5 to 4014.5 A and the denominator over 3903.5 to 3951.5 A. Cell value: 1.4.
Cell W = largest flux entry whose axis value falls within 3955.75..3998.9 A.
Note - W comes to 8.02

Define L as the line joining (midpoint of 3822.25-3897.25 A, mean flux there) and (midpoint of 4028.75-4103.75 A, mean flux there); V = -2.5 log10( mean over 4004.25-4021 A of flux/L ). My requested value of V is -0.19 mag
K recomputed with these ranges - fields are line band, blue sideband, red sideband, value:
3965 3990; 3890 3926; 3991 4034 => 6.28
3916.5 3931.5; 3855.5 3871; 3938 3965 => 0.76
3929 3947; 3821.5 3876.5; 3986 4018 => 7.21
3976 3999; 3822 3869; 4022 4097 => -1.24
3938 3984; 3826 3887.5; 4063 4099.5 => 6.43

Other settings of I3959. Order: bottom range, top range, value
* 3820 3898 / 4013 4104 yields 2.15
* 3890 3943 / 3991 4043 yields 1.72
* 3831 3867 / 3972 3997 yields 1.80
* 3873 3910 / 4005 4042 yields 1.77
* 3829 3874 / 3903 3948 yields 1.24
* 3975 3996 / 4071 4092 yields 1.25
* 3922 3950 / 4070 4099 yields 2.10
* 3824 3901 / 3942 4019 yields 1.61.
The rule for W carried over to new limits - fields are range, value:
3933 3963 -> 7.02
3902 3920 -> 6.87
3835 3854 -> 4.95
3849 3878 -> 5.53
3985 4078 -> 9.43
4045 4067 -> 9.36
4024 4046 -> 9.21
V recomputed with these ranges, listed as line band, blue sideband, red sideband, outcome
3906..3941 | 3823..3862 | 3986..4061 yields 0.196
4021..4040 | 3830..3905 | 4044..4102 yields -0.089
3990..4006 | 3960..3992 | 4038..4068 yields -0.227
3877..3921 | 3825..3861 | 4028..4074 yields -0.061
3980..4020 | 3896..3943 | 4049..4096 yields -0.174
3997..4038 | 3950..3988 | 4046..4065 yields -0.169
